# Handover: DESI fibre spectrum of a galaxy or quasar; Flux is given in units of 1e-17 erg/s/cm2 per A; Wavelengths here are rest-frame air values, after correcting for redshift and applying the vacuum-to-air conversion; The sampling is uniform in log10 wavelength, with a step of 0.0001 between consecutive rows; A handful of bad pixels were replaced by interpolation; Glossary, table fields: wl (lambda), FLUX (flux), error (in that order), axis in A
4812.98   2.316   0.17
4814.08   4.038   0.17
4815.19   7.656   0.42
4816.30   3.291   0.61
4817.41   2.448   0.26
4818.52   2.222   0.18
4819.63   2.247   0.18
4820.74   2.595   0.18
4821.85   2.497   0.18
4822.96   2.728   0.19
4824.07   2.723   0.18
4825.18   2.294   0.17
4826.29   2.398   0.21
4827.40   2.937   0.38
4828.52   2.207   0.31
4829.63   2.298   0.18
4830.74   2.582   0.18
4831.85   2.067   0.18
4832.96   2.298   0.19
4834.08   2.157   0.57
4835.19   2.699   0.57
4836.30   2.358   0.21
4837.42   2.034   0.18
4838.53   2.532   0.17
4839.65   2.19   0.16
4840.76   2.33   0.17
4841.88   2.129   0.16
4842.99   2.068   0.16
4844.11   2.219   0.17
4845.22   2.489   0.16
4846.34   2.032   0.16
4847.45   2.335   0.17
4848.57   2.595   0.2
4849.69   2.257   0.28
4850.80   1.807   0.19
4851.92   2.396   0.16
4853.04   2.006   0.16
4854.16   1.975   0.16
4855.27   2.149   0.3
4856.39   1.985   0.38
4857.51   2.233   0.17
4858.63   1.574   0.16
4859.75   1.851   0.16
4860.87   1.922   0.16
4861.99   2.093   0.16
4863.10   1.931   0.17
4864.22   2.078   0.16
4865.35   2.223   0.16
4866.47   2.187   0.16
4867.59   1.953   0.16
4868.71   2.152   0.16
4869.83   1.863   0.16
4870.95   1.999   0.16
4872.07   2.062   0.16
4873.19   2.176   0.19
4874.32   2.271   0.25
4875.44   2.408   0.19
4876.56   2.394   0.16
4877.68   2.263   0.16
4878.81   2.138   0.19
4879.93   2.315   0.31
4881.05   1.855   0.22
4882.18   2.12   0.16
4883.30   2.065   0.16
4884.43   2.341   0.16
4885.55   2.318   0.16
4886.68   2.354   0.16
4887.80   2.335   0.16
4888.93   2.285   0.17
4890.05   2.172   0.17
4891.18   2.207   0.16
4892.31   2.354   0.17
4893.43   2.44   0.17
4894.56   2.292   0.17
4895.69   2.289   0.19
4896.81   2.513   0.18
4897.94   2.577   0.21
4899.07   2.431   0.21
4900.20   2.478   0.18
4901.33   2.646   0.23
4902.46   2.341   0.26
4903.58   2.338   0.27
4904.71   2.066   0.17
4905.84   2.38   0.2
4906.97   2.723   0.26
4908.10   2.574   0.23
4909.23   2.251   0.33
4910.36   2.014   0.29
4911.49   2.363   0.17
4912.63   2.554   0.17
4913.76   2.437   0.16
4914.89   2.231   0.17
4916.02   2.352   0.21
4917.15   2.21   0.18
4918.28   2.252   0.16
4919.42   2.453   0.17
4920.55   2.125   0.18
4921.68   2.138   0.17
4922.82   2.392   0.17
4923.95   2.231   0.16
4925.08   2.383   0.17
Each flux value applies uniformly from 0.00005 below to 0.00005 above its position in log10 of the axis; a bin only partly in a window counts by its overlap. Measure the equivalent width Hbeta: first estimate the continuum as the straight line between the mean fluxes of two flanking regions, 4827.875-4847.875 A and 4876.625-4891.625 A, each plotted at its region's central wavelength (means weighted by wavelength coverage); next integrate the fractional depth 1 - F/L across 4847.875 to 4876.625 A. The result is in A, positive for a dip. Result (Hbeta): 2.0 A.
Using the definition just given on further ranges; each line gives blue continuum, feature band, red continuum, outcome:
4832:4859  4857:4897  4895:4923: 2.1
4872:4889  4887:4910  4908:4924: -1.2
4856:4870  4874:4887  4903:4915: -0.6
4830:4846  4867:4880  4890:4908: 1.1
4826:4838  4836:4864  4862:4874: 1.0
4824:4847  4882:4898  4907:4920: 0.3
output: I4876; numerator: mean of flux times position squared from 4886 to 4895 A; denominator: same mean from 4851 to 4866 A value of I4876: 1.15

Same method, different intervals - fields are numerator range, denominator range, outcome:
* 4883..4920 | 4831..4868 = 1.11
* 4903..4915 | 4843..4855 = 1.10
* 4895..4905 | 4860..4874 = 1.19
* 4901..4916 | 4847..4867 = 1.16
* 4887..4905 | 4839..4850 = 1.07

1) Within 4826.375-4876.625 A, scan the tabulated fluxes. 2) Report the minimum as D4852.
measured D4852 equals 1.574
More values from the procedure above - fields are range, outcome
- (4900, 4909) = 2.066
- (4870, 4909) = 1.855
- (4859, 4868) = 1.851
